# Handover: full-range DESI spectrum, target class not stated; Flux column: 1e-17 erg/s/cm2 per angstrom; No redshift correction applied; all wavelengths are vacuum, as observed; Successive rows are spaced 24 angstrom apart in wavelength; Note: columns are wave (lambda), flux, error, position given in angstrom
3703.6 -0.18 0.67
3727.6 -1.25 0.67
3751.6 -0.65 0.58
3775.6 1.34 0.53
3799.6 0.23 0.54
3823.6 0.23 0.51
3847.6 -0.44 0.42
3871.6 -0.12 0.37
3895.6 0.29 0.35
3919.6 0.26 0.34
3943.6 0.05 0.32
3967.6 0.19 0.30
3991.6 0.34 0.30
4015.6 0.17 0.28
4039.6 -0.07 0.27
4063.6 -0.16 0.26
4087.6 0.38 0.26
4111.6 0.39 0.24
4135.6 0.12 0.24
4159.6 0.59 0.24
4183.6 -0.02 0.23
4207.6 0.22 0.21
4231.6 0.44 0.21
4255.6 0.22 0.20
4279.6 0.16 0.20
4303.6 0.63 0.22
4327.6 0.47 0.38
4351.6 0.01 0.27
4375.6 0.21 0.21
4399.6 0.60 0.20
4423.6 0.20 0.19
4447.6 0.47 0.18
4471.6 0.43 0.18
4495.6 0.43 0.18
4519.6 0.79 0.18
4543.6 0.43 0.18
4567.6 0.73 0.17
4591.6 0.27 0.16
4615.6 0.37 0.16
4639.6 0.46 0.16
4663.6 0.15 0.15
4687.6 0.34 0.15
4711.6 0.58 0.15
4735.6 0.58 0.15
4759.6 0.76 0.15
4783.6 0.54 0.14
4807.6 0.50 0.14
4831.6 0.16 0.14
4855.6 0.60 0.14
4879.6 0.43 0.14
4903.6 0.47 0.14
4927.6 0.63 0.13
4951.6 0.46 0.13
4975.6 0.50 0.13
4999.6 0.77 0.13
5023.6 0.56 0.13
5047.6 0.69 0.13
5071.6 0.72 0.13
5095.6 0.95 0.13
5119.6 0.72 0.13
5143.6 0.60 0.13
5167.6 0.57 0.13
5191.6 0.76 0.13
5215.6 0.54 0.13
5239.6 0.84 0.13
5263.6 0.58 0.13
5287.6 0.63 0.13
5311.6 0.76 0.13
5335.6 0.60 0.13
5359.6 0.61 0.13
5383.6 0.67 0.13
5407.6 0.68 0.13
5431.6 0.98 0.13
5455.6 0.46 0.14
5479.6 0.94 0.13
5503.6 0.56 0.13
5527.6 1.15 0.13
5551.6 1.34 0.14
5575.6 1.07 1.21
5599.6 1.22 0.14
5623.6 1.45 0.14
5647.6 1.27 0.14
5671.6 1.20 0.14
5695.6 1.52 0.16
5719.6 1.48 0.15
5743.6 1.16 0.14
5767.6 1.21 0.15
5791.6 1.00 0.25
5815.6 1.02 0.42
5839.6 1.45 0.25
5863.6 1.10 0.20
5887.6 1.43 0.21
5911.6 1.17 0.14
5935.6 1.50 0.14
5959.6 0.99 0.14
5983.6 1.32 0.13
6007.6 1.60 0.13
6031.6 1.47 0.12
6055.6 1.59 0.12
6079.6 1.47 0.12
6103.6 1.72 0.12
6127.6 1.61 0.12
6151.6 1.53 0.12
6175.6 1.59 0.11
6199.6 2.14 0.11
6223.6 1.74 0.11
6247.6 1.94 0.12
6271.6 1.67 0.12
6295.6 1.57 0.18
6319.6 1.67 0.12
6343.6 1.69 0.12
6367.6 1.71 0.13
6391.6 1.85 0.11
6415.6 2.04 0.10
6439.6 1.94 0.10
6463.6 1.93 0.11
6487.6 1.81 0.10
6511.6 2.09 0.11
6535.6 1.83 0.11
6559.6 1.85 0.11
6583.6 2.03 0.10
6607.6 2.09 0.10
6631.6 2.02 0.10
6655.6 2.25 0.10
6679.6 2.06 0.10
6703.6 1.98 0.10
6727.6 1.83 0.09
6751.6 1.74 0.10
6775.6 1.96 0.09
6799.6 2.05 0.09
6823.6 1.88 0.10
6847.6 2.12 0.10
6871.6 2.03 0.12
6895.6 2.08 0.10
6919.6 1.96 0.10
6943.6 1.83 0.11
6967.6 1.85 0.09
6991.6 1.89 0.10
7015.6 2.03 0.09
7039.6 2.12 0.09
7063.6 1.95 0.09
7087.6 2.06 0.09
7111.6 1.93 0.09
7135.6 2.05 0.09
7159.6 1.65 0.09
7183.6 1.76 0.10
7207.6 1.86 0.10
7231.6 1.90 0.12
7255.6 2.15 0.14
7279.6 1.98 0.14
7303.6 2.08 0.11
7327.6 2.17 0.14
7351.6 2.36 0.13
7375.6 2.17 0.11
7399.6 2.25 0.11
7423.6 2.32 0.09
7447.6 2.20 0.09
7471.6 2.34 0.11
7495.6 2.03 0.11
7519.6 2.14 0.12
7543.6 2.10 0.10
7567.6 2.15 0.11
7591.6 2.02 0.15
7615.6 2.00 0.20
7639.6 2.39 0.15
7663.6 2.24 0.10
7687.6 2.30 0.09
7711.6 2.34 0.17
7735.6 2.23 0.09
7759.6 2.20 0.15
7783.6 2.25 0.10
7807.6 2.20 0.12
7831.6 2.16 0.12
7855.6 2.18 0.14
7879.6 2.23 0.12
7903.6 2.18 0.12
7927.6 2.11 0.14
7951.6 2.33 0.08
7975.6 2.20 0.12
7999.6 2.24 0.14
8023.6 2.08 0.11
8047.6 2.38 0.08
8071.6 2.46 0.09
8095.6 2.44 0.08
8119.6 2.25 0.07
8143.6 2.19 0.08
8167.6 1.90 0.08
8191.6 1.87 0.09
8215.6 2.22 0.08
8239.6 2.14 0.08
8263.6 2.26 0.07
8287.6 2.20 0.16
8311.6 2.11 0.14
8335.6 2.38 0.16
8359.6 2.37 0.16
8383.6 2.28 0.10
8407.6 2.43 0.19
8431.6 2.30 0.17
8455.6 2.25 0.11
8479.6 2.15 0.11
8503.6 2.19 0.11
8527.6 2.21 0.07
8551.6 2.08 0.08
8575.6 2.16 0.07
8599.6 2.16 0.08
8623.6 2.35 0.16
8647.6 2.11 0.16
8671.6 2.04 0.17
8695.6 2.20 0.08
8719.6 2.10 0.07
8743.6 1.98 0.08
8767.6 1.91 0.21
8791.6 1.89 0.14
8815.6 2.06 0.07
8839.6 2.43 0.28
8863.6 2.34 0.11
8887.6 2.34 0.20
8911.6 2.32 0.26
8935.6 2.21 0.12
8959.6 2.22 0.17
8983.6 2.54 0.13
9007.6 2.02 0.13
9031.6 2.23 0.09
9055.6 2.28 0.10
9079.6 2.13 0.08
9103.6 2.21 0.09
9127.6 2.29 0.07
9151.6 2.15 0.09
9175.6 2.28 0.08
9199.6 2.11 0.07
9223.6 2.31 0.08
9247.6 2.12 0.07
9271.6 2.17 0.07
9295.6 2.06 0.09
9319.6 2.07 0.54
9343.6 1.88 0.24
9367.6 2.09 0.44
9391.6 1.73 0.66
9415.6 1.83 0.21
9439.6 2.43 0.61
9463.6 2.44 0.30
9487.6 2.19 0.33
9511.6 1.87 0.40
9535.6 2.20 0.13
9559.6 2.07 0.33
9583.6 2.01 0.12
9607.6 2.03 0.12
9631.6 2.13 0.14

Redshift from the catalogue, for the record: 0.386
